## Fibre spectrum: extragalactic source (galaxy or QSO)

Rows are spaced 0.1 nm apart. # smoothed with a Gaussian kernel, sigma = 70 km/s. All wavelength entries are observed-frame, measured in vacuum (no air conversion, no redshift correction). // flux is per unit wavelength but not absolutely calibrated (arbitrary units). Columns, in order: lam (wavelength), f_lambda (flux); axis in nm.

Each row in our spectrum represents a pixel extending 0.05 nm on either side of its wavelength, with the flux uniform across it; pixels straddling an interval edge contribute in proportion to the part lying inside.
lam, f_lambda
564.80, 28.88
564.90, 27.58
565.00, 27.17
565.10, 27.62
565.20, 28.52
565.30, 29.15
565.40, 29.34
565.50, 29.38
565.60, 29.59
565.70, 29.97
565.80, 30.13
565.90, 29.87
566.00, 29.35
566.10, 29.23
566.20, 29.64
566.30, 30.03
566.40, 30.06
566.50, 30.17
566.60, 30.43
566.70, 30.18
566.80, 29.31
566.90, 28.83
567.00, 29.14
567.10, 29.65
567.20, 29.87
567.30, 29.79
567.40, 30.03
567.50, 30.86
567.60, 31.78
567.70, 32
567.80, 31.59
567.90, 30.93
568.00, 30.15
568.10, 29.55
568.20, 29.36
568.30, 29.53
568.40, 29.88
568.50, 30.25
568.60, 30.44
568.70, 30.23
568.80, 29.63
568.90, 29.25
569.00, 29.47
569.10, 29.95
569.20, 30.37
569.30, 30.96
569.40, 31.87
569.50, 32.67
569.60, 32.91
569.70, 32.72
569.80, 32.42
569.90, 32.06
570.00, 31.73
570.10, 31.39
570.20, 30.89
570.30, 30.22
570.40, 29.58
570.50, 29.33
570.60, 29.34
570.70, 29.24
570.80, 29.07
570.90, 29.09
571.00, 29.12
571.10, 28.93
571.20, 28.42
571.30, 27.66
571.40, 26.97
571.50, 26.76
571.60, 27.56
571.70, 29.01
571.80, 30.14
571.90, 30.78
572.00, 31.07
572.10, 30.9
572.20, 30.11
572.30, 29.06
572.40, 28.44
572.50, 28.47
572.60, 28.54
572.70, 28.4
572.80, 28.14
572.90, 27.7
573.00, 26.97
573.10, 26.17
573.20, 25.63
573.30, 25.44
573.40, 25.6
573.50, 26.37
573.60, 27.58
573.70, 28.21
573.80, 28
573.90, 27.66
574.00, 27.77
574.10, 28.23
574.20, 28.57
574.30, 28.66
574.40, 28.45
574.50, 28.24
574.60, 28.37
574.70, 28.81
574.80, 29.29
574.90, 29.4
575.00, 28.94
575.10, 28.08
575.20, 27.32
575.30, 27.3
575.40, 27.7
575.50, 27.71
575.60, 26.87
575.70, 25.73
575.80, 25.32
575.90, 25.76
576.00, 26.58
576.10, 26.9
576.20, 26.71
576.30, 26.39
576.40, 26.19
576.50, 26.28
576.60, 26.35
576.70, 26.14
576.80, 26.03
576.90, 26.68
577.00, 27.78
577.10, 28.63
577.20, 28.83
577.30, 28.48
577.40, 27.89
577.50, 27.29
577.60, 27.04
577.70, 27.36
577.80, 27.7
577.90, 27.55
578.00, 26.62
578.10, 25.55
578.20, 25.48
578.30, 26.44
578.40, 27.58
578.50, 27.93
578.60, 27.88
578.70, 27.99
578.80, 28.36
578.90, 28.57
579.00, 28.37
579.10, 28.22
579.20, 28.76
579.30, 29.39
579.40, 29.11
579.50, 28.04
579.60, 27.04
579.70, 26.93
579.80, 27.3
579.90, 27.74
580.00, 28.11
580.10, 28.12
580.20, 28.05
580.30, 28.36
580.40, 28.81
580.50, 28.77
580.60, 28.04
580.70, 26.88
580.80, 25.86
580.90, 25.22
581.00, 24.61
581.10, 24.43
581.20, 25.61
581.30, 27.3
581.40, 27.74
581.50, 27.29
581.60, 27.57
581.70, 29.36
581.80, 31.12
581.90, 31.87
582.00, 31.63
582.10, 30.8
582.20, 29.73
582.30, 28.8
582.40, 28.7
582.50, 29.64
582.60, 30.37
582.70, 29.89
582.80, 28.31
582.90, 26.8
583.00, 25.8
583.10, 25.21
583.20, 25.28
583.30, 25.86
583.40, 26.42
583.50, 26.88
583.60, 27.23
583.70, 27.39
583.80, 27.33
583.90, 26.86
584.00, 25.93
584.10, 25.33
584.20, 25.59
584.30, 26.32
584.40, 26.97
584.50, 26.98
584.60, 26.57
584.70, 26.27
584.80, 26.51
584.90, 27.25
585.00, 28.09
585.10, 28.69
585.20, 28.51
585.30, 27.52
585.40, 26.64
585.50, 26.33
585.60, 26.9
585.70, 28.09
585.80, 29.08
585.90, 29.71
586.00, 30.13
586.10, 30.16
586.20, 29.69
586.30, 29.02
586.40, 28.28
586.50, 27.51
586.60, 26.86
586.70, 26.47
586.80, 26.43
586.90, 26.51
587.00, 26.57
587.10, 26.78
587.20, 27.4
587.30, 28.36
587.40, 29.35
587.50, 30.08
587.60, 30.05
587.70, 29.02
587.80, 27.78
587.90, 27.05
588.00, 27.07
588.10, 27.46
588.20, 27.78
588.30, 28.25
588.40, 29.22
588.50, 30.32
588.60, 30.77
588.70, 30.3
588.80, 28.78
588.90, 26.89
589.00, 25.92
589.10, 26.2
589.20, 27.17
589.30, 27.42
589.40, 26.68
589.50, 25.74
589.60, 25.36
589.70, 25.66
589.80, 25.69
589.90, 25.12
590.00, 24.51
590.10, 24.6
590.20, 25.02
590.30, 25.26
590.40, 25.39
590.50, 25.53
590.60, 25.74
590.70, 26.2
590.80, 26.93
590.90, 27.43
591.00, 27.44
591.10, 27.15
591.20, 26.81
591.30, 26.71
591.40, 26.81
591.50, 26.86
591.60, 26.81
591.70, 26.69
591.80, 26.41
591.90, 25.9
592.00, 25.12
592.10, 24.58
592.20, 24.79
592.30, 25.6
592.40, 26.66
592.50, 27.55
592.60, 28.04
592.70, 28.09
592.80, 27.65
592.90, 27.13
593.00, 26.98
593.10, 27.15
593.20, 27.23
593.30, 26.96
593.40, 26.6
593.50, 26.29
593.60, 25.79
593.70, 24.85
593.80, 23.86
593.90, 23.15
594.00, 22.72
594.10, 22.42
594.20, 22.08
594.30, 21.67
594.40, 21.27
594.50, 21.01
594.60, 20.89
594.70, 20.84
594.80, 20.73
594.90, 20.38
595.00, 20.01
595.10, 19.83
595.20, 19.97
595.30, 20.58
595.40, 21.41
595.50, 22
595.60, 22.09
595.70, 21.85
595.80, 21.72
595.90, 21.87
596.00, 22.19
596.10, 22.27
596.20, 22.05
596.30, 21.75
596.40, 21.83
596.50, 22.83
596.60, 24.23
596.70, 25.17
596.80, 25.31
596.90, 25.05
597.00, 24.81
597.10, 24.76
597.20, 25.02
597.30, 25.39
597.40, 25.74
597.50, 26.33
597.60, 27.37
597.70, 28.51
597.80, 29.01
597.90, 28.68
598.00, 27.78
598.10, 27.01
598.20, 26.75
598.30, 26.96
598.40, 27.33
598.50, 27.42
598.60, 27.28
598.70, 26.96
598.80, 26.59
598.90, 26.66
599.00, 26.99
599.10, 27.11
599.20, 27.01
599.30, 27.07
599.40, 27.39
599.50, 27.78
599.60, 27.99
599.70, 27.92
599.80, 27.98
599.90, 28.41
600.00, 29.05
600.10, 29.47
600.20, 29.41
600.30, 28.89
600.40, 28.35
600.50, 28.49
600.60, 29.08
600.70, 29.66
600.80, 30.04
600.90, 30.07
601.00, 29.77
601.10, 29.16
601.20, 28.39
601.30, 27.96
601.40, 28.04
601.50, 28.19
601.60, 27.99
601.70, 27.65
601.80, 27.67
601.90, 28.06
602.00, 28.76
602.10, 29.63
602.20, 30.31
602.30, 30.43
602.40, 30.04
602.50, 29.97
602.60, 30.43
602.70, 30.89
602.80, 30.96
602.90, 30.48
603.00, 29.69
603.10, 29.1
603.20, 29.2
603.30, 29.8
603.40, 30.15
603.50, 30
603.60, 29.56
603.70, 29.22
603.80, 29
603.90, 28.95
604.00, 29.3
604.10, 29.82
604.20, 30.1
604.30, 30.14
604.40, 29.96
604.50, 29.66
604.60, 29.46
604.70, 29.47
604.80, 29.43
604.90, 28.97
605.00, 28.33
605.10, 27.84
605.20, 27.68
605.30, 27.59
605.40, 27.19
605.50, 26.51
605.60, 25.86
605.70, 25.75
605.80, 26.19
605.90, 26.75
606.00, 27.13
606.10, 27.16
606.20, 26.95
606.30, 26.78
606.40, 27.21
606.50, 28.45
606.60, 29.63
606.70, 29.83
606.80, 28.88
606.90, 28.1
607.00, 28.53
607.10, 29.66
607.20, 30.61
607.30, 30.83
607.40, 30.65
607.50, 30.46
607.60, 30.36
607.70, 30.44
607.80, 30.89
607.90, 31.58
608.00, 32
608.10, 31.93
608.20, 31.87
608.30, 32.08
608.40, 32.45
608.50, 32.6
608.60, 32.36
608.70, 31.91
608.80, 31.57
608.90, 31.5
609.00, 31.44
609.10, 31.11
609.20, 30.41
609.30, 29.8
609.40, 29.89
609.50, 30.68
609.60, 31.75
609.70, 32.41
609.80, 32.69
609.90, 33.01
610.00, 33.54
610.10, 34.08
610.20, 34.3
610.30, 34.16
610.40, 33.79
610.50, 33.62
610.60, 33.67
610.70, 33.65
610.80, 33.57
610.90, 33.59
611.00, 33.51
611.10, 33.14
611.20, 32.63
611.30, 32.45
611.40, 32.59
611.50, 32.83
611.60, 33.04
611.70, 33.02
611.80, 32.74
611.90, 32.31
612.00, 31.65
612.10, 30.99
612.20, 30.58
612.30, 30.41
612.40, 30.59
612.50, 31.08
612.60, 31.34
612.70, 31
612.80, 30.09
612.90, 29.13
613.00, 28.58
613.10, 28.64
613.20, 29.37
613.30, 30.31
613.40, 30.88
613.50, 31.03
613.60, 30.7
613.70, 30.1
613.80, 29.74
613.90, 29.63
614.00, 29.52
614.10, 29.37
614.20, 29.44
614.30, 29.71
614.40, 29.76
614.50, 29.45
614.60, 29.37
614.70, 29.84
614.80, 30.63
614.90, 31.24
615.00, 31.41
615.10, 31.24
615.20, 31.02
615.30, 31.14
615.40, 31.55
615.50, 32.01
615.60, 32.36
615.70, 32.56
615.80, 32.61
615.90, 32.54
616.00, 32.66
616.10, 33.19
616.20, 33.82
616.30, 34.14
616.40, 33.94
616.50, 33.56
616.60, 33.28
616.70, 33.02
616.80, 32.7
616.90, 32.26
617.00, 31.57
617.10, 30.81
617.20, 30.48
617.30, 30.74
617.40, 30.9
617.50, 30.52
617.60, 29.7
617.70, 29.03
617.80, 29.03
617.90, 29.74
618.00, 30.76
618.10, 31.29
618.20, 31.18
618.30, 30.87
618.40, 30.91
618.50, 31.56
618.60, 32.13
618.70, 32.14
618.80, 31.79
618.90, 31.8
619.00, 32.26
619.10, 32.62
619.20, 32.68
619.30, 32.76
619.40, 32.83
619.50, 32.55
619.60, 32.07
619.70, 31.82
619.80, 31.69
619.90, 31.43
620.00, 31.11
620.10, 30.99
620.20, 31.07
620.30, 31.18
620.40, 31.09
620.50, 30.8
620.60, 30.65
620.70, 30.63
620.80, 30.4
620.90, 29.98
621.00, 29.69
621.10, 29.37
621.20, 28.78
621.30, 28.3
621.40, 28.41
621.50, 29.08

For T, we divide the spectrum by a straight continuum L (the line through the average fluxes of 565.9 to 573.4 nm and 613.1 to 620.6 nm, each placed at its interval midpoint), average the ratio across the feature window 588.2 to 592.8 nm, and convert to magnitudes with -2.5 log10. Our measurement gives 0.140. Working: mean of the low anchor 29.7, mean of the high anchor 31.3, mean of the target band 26.7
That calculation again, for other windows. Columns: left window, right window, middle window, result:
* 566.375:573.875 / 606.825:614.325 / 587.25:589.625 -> 0.086 mag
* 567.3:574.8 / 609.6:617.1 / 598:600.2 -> 0.127 mag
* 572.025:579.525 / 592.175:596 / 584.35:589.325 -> -0.112 mag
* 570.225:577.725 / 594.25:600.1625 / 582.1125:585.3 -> -0.029 mag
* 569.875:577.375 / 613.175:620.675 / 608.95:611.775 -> -0.063 mag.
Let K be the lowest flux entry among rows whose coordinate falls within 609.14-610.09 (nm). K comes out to 29.8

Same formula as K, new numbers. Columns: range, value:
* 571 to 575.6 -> 25.44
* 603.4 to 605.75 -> 25.75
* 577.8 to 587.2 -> 24.43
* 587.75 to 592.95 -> 24.51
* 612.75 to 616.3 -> 28.58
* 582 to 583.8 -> 25.21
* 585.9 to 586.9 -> 26.43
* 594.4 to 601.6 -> 19.83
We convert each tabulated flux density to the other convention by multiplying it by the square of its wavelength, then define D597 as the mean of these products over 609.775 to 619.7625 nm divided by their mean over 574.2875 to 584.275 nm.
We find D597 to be 1.3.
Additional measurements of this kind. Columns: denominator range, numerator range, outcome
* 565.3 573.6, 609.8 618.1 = 1.24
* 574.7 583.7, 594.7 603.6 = 1.04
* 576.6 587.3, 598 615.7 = 1.18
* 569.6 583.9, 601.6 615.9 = 1.21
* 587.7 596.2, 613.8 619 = 1.34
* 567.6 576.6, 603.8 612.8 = 1.20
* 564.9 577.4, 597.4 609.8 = 1.12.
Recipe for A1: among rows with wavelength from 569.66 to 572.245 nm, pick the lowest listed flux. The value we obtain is 26.76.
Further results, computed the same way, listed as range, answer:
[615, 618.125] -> 29.03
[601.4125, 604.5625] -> 27.65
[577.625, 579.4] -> 25.48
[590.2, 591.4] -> 25.02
